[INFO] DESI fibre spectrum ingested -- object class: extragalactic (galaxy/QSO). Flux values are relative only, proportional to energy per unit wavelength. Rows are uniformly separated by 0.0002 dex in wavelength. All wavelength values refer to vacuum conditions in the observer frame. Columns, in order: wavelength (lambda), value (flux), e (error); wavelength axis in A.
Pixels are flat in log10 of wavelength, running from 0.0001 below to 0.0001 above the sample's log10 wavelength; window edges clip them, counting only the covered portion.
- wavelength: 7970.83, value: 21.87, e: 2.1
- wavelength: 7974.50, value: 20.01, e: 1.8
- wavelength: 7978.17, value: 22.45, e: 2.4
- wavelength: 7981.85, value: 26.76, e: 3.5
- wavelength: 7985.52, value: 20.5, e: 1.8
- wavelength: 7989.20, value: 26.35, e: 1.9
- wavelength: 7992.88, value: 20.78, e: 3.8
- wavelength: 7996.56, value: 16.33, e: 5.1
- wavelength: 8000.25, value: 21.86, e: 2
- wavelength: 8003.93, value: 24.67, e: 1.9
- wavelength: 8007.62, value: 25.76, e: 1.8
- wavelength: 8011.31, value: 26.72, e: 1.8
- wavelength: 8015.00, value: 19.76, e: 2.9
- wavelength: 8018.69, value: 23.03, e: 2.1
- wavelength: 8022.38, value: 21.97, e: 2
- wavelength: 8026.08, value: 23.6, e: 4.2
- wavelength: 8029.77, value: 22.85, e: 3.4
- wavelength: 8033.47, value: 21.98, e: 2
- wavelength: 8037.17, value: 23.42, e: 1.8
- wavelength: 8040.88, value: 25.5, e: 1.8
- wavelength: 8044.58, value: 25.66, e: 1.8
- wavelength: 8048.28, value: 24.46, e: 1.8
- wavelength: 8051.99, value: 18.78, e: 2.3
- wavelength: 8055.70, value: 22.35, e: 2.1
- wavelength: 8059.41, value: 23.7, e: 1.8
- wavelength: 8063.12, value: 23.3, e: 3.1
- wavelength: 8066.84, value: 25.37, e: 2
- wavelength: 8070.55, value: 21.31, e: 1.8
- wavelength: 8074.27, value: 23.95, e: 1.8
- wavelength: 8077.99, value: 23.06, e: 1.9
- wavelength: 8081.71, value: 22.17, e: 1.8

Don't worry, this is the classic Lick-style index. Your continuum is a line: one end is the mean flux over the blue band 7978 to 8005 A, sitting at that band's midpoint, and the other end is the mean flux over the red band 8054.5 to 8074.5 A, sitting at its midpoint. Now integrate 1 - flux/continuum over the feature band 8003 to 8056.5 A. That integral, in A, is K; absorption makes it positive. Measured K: -1.2 A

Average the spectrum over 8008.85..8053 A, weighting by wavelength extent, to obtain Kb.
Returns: 23.3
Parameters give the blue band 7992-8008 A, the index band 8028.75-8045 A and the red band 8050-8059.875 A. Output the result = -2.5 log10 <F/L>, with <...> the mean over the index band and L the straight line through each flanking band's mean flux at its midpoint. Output -0.11 mag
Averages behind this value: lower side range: 21.6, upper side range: 21.3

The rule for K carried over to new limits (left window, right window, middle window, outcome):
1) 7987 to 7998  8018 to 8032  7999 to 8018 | -1.5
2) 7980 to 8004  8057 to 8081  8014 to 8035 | 0.4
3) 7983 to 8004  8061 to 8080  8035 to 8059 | -0.5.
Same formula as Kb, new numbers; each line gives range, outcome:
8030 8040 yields 23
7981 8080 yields 23.1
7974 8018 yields 22.8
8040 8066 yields 23.4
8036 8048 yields 24.9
